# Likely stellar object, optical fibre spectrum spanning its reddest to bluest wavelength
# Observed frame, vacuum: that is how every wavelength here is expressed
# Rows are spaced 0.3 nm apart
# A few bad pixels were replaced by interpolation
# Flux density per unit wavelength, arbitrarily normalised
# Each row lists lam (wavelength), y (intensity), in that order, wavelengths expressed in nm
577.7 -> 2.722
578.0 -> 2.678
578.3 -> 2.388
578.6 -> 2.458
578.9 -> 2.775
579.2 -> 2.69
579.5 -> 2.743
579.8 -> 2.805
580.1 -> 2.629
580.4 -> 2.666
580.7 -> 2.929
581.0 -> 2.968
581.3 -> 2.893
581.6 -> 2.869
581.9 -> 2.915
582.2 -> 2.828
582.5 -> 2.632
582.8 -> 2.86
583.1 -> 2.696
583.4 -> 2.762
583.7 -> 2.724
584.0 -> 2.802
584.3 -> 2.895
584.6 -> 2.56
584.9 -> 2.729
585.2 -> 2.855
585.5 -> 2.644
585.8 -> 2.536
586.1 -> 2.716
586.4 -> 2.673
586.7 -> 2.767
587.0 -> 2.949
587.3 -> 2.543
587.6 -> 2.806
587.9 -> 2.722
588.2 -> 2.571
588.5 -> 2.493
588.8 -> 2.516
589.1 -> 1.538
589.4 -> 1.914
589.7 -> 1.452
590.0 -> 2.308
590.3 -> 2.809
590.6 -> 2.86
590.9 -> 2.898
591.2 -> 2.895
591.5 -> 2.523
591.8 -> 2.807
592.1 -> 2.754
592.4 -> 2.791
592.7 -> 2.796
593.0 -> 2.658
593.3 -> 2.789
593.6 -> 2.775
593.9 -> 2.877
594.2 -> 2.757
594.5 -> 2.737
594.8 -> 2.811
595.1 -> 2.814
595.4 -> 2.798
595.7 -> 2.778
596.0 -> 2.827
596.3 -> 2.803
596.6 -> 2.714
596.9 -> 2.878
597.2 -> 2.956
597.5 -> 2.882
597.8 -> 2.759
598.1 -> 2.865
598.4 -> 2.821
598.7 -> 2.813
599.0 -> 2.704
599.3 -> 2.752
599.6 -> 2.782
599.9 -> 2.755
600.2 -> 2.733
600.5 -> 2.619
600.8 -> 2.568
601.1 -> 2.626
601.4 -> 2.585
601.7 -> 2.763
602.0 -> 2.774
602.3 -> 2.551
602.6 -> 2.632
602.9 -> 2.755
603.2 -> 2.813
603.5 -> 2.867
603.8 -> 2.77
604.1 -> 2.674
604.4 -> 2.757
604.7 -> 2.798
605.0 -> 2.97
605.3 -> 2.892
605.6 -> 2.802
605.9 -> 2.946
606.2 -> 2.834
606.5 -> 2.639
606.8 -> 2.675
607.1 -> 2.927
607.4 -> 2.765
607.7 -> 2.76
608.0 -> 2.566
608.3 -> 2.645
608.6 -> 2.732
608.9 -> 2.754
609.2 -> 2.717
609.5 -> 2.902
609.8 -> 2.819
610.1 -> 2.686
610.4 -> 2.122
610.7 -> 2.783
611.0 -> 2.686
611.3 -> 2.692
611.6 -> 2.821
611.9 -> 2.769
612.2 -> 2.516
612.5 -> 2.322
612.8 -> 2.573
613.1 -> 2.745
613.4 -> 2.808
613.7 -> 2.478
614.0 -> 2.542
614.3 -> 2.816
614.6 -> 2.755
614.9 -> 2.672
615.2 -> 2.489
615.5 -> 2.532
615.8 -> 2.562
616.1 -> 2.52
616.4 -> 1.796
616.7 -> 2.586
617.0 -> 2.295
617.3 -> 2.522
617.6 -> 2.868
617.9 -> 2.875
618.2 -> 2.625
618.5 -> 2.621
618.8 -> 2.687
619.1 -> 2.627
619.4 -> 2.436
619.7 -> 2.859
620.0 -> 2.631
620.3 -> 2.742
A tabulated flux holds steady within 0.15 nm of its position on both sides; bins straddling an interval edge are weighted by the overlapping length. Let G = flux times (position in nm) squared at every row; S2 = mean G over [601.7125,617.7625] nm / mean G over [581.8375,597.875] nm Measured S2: 1.1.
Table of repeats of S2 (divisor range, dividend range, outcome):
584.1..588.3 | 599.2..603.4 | 1.04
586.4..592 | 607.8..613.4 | 1.13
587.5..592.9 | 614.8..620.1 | 1.11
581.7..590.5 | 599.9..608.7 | 1.12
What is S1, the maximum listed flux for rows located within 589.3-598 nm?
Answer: 2.956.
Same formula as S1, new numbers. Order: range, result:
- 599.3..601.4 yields 2.782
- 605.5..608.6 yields 2.946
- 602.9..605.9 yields 2.97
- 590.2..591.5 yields 2.898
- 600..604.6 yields 2.867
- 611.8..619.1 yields 2.875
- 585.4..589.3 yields 2.949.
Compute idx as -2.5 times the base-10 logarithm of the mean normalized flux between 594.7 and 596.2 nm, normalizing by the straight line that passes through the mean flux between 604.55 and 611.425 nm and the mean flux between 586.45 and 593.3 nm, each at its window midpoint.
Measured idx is -0.07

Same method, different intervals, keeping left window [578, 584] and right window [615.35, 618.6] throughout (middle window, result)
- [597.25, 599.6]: -0.07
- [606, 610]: -0.07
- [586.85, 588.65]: 0.01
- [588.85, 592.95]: 0.08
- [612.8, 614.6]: -0.05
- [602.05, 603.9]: -0.05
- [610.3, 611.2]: 0.00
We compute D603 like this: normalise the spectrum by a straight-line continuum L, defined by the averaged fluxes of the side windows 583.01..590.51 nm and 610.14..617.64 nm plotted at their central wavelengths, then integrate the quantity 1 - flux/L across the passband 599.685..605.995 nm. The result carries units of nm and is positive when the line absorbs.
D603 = -0.44 nm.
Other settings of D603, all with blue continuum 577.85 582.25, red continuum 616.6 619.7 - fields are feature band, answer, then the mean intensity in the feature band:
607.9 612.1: -0.06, 2.69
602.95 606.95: -0.20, 2.8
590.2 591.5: -0.06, 2.83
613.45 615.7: 0.02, 2.62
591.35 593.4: -0.02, 2.73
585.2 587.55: 0.02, 2.71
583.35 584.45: -0.03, 2.8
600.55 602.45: 0.03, 2.64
